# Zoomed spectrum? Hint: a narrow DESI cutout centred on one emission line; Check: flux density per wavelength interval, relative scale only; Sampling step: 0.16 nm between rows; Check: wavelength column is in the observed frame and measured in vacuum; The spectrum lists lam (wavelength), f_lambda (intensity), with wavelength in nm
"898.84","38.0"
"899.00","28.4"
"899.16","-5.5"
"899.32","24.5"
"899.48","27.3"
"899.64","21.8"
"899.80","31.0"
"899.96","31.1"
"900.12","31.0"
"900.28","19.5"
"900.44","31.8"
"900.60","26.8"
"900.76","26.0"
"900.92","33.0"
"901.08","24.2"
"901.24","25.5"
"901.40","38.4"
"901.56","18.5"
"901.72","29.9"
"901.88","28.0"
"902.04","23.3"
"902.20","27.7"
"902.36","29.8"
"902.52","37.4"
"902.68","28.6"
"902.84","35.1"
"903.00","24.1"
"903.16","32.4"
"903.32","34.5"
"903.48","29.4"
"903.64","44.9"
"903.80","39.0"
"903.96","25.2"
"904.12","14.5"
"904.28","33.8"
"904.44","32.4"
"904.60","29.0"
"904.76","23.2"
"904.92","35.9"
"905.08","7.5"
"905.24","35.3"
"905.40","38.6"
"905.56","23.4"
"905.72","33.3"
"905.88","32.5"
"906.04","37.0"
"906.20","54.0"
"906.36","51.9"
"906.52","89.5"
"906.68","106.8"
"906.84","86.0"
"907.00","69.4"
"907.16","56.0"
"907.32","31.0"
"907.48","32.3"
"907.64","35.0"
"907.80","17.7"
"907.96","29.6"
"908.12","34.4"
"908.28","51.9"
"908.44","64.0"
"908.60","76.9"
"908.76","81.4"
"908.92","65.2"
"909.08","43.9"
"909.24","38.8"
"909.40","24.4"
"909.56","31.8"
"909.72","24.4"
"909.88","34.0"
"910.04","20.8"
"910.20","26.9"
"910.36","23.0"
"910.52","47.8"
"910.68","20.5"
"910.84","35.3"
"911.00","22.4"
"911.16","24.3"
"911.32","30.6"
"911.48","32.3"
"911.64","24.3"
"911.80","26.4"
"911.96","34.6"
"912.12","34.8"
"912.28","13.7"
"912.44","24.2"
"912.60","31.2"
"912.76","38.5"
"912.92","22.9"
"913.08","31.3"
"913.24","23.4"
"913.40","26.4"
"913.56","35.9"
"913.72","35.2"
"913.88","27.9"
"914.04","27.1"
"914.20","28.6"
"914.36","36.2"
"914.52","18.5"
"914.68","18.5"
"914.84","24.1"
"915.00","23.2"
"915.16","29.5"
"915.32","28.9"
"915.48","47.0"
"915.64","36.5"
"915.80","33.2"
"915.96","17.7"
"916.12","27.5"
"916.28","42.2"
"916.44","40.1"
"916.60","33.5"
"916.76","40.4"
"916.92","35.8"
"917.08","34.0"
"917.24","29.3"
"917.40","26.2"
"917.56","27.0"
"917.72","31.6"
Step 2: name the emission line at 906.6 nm [S II] 6716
